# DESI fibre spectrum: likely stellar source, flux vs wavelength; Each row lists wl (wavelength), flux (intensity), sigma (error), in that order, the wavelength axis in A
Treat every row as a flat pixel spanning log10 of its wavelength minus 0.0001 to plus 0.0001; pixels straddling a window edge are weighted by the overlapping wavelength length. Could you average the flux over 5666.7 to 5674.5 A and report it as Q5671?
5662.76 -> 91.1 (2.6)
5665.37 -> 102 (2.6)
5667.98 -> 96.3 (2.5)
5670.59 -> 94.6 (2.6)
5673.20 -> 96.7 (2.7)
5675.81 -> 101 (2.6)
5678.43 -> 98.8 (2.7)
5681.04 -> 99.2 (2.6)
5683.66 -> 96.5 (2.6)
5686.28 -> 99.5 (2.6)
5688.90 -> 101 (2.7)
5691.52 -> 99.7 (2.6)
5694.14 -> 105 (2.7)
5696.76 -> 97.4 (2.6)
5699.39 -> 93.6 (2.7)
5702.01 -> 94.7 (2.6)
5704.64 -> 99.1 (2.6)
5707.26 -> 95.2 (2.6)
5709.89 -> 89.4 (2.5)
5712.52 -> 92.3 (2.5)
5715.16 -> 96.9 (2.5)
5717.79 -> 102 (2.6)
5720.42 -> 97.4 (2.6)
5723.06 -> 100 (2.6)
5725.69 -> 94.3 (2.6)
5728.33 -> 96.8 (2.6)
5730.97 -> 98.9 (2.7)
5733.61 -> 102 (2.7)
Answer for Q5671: 95.9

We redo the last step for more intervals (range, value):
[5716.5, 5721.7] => 99.8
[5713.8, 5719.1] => 99.3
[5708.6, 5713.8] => 90.8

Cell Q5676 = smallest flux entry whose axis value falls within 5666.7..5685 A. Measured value 94.6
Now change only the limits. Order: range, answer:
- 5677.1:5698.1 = 96.5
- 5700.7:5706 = 94.7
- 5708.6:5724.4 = 89.4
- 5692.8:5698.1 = 97.4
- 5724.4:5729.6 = 94.3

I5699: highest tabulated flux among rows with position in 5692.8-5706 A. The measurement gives 105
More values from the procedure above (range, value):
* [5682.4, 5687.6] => 99.5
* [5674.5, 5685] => 101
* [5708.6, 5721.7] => 102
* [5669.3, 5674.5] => 96.7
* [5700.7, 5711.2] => 99.1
